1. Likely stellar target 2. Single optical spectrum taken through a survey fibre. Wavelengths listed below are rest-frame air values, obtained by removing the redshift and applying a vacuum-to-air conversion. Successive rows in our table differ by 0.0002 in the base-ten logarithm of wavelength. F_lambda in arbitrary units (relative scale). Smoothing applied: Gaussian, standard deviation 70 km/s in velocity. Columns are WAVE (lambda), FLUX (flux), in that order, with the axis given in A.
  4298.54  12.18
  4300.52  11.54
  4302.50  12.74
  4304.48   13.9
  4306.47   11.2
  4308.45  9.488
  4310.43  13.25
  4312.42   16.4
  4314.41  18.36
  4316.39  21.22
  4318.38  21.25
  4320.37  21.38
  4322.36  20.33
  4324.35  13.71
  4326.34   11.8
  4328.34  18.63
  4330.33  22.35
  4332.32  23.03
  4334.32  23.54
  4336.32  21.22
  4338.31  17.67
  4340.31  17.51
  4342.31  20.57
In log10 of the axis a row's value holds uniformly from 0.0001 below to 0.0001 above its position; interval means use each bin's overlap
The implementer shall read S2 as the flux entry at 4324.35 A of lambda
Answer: 13.71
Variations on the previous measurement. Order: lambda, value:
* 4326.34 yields 11.8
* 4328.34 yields 18.63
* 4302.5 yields 12.74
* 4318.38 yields 21.25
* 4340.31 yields 17.51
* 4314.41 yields 18.36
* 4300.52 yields 11.54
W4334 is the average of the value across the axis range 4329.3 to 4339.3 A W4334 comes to 21.6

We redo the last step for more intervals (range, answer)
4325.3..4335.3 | 19.8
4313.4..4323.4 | 20.5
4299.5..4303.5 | 12.2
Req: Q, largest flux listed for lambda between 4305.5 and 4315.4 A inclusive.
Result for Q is 18.36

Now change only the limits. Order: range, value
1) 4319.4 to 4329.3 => 21.38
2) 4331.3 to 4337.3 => 23.54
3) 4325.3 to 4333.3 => 23.03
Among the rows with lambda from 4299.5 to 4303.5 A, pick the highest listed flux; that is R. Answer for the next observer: 12.74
